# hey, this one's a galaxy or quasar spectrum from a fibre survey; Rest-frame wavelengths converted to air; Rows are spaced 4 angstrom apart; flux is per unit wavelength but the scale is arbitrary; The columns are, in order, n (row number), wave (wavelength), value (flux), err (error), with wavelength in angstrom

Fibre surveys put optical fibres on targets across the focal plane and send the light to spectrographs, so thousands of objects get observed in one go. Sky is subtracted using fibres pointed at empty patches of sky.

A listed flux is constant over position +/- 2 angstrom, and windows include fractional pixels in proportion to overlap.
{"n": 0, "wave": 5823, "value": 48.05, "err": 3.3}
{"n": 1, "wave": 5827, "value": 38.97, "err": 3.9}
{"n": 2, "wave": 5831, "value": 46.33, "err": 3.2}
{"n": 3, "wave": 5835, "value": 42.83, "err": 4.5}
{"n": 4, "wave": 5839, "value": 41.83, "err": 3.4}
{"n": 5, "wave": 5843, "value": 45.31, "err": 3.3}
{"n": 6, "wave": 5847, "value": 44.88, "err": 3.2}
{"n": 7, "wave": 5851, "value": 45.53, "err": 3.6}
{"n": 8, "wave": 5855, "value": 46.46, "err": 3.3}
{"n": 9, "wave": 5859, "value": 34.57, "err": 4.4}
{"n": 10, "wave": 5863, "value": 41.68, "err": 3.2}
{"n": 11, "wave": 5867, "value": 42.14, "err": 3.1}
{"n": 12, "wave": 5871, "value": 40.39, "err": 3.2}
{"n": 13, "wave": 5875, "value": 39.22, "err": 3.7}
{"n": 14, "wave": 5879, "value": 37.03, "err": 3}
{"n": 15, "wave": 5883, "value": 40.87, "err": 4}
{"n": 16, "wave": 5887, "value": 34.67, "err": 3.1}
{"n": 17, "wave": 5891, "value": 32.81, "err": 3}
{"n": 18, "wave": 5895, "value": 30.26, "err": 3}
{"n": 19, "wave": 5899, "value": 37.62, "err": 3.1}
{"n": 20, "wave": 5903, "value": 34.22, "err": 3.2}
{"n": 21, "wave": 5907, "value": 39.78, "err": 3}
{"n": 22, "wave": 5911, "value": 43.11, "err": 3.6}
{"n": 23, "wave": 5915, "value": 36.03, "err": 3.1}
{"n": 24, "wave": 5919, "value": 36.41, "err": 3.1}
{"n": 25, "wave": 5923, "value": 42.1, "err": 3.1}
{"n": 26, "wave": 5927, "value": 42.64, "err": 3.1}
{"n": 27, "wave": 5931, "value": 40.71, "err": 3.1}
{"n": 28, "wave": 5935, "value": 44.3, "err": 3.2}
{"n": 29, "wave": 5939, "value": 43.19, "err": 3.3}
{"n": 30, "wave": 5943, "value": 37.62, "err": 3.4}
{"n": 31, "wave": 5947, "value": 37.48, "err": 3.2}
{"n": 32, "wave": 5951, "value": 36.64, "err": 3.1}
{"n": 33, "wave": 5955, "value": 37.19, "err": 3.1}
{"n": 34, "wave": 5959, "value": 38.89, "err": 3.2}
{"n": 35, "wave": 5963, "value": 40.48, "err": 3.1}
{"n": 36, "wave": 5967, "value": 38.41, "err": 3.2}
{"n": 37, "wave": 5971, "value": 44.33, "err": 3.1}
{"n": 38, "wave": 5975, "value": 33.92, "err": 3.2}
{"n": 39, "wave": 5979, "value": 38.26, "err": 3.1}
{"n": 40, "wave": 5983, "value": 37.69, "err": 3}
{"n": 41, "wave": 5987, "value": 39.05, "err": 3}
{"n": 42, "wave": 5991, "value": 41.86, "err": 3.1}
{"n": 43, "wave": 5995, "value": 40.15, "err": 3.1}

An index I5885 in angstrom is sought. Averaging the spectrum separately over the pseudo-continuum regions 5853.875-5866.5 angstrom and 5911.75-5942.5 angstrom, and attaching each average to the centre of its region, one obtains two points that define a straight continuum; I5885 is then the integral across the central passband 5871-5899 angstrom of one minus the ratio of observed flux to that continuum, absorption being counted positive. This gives 3.0 angstrom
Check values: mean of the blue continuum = 40.7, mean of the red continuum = 40.7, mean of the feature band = 36.3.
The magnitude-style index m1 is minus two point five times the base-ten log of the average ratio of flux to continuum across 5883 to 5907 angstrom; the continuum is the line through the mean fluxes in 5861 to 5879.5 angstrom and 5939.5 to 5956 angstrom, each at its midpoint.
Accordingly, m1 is 0.13 mag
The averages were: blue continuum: 40.3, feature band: 35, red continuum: 37.8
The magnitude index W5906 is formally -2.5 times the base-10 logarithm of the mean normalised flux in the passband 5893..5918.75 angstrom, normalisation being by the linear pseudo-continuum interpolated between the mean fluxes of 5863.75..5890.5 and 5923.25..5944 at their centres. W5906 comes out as 0.10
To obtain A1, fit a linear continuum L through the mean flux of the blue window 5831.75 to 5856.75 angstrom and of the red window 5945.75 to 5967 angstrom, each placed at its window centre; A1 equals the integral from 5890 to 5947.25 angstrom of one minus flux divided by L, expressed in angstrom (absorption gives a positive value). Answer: 2.2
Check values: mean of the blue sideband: 44.5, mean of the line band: 38.7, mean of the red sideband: 38.2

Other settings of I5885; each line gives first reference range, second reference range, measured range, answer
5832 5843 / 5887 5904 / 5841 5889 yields -2.8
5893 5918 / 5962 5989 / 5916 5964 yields -2.4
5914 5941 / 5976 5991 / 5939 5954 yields 0.8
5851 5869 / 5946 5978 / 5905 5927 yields 0.1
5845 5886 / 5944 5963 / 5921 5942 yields -2.0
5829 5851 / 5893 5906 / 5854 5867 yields 0.1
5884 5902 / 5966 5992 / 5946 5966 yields -0.2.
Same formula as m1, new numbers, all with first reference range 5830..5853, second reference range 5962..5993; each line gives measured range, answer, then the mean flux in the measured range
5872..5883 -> 0.11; 38.8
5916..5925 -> 0.07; 38.9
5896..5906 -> 0.18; 35.7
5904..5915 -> 0.05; 39.8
